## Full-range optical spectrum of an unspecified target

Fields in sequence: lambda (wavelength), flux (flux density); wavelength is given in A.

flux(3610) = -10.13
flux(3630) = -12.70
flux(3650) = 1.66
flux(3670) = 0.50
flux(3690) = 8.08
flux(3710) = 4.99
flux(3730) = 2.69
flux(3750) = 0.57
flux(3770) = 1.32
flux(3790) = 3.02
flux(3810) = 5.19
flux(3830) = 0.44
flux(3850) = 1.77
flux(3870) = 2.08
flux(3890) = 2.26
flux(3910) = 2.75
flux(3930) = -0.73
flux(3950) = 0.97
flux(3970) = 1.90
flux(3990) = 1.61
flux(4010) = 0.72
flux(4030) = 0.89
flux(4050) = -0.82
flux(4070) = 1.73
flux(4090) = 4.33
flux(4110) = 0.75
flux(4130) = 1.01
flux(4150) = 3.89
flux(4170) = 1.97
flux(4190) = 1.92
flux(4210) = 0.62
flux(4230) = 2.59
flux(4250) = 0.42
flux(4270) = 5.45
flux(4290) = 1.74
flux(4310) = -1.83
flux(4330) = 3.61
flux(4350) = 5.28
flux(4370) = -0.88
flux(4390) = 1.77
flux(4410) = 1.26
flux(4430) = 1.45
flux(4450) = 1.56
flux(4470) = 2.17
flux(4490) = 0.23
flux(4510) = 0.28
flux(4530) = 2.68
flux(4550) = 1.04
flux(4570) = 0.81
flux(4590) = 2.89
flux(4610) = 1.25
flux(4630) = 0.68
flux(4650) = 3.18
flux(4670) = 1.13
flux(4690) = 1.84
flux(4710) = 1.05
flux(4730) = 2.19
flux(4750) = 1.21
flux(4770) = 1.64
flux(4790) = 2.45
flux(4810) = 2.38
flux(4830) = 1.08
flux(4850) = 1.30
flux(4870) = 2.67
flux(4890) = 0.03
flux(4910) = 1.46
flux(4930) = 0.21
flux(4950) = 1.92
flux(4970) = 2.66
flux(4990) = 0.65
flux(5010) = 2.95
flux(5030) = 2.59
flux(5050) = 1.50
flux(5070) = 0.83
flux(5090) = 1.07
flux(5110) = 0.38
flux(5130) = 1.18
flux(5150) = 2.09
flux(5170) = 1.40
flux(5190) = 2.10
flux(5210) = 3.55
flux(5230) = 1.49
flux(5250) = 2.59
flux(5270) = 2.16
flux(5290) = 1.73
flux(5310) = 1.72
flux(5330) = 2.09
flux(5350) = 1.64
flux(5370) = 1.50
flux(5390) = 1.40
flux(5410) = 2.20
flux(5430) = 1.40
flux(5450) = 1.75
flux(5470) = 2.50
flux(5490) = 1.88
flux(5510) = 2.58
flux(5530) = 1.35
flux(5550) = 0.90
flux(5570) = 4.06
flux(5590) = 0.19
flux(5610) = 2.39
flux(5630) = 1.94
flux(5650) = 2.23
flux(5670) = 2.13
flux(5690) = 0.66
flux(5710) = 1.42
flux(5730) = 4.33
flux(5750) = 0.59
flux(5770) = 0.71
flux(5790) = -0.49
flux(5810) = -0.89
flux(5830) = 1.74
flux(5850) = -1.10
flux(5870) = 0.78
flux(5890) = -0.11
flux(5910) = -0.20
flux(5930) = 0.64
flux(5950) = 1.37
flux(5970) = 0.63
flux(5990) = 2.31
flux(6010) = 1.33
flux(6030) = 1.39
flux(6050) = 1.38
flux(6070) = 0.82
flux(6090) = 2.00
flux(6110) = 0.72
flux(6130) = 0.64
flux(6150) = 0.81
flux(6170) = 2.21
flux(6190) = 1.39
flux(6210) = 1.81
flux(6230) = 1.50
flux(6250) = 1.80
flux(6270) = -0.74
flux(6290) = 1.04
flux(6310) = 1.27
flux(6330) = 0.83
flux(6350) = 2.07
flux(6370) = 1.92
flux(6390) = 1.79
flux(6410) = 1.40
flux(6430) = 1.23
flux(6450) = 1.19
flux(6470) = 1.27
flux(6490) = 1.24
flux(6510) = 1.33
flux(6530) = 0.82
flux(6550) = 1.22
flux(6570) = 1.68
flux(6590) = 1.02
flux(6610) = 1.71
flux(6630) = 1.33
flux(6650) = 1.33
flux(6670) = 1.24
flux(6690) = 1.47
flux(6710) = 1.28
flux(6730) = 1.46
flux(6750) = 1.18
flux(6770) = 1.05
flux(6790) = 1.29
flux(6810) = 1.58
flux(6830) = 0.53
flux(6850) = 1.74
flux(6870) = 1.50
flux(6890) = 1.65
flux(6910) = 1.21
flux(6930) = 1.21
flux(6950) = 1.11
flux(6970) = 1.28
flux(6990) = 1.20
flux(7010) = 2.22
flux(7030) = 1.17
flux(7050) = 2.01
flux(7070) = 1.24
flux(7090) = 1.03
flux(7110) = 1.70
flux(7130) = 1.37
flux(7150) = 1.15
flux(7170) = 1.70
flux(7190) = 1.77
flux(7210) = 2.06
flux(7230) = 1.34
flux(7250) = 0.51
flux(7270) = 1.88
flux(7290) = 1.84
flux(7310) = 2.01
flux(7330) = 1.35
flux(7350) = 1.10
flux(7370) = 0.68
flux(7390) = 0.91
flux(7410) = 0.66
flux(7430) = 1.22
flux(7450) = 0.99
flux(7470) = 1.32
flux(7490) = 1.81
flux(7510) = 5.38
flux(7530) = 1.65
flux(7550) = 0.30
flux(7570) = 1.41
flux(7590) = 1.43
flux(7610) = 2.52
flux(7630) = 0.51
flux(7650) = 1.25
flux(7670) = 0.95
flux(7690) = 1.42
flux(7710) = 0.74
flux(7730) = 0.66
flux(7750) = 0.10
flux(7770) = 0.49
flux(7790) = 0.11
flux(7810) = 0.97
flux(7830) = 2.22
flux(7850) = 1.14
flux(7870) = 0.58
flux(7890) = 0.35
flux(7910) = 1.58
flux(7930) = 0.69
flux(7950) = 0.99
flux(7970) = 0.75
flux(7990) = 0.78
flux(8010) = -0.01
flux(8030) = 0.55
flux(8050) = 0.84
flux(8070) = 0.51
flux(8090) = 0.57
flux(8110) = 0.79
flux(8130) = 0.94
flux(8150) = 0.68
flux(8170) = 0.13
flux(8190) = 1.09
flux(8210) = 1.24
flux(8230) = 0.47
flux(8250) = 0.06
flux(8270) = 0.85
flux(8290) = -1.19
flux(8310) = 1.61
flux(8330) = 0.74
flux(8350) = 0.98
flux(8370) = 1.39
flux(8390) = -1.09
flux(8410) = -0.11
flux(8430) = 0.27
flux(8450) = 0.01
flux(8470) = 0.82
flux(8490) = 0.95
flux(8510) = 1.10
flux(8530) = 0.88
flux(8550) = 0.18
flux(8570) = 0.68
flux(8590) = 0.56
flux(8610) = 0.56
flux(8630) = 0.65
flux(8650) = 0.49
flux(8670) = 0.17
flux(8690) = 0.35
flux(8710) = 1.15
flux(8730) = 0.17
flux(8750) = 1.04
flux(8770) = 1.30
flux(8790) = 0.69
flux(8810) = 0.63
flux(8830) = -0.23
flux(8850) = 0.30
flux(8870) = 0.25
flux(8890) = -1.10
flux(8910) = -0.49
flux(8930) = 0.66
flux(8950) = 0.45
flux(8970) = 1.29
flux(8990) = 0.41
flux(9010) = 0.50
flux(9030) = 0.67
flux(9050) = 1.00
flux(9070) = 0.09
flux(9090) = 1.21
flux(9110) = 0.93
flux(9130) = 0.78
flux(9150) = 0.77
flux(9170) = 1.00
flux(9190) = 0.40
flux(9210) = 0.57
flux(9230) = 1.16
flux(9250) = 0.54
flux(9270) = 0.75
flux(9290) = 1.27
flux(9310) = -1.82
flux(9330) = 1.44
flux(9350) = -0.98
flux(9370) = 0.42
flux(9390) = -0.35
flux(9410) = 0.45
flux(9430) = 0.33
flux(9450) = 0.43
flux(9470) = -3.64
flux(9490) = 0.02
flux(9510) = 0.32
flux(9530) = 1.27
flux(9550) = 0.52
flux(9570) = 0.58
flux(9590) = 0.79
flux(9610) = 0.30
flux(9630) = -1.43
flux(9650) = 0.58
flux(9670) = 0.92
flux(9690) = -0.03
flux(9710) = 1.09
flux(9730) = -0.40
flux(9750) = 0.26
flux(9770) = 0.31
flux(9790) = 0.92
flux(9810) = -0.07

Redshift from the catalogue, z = 0.14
